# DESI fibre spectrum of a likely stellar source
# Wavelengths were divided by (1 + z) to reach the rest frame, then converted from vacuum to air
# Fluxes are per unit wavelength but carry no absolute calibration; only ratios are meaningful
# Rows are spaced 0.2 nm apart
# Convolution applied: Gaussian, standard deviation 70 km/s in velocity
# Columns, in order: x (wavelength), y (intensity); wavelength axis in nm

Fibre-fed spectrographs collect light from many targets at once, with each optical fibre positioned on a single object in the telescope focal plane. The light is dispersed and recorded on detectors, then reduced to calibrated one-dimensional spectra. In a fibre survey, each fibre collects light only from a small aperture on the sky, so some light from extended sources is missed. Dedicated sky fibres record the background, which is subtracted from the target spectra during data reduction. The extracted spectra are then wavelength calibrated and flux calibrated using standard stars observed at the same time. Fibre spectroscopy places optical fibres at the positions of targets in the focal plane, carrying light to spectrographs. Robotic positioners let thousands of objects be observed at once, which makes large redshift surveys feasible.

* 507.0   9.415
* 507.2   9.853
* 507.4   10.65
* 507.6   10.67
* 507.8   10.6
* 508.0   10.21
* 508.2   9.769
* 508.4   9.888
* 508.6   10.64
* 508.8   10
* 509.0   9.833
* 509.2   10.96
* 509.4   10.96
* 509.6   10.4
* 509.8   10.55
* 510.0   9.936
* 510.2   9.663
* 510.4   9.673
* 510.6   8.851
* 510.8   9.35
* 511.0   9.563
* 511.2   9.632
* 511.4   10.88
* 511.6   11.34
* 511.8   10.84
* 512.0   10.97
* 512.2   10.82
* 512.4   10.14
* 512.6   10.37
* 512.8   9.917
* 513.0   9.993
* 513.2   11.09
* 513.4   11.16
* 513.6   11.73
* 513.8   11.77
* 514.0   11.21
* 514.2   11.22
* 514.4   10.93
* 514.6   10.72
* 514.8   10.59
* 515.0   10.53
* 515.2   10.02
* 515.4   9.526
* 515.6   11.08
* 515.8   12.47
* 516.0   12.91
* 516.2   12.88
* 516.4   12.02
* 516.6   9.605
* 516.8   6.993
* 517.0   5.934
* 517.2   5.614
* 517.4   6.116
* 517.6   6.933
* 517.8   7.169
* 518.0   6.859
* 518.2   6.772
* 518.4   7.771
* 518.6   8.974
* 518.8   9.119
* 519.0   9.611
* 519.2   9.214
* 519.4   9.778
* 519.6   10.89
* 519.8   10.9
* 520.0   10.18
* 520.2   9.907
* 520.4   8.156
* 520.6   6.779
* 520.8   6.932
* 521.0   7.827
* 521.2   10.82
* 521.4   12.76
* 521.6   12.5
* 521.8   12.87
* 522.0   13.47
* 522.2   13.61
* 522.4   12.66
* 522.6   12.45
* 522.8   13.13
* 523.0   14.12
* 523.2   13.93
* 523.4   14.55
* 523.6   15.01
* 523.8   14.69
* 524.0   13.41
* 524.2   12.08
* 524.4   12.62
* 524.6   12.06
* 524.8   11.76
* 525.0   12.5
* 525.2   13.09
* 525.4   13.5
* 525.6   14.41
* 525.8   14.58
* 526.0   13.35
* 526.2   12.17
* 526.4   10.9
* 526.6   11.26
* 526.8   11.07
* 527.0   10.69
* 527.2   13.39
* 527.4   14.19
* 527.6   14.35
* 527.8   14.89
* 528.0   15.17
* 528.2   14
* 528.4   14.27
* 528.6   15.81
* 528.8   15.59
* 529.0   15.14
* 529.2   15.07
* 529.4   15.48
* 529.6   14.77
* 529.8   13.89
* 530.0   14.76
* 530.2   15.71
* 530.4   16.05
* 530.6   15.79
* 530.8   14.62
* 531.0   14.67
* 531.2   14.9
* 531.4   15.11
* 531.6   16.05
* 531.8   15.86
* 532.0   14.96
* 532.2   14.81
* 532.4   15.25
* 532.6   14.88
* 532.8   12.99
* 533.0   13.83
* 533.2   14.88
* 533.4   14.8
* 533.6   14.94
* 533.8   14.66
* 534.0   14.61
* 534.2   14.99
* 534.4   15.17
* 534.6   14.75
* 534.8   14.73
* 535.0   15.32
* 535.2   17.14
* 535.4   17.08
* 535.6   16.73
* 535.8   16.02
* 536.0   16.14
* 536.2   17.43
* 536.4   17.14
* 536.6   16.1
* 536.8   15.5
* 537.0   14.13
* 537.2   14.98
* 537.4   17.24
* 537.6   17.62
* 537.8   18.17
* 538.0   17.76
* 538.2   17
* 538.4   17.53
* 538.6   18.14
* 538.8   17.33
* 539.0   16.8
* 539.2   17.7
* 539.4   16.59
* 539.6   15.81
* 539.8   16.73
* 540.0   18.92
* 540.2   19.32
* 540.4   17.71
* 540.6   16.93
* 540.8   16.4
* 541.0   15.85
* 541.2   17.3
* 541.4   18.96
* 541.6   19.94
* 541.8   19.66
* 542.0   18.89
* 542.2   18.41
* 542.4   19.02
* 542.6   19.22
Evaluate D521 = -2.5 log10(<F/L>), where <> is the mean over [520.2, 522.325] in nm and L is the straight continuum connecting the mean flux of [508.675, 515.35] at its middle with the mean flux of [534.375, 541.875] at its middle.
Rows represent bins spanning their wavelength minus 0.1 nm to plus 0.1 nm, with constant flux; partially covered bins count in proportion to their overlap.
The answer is 0.21 mag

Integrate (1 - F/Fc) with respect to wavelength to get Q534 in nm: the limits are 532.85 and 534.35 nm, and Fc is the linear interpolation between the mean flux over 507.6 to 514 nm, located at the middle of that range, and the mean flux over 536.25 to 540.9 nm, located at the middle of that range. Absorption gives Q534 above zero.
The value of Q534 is 0.11 nm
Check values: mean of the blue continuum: 10.4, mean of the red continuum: 17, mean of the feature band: 14.6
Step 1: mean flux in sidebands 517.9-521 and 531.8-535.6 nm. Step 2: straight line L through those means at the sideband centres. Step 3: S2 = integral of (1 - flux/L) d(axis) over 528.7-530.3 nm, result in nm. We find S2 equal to -0.225 nm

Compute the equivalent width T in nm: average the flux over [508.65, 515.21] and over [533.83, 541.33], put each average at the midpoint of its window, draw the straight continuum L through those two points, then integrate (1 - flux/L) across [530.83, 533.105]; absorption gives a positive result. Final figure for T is 0.06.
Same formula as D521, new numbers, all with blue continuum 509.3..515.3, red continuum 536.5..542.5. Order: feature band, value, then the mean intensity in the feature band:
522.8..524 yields -0.07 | 14.3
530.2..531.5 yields 0.00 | 15.2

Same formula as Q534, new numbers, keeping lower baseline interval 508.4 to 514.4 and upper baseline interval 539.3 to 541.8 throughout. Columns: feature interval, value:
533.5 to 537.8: 0.14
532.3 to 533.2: 0.08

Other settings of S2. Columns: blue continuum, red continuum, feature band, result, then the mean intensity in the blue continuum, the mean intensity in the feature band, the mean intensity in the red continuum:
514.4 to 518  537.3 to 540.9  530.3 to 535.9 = 0.05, 9.44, 15.2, 17.4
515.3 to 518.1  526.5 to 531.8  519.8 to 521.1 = 0.26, 9.01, 8.5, 14.5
